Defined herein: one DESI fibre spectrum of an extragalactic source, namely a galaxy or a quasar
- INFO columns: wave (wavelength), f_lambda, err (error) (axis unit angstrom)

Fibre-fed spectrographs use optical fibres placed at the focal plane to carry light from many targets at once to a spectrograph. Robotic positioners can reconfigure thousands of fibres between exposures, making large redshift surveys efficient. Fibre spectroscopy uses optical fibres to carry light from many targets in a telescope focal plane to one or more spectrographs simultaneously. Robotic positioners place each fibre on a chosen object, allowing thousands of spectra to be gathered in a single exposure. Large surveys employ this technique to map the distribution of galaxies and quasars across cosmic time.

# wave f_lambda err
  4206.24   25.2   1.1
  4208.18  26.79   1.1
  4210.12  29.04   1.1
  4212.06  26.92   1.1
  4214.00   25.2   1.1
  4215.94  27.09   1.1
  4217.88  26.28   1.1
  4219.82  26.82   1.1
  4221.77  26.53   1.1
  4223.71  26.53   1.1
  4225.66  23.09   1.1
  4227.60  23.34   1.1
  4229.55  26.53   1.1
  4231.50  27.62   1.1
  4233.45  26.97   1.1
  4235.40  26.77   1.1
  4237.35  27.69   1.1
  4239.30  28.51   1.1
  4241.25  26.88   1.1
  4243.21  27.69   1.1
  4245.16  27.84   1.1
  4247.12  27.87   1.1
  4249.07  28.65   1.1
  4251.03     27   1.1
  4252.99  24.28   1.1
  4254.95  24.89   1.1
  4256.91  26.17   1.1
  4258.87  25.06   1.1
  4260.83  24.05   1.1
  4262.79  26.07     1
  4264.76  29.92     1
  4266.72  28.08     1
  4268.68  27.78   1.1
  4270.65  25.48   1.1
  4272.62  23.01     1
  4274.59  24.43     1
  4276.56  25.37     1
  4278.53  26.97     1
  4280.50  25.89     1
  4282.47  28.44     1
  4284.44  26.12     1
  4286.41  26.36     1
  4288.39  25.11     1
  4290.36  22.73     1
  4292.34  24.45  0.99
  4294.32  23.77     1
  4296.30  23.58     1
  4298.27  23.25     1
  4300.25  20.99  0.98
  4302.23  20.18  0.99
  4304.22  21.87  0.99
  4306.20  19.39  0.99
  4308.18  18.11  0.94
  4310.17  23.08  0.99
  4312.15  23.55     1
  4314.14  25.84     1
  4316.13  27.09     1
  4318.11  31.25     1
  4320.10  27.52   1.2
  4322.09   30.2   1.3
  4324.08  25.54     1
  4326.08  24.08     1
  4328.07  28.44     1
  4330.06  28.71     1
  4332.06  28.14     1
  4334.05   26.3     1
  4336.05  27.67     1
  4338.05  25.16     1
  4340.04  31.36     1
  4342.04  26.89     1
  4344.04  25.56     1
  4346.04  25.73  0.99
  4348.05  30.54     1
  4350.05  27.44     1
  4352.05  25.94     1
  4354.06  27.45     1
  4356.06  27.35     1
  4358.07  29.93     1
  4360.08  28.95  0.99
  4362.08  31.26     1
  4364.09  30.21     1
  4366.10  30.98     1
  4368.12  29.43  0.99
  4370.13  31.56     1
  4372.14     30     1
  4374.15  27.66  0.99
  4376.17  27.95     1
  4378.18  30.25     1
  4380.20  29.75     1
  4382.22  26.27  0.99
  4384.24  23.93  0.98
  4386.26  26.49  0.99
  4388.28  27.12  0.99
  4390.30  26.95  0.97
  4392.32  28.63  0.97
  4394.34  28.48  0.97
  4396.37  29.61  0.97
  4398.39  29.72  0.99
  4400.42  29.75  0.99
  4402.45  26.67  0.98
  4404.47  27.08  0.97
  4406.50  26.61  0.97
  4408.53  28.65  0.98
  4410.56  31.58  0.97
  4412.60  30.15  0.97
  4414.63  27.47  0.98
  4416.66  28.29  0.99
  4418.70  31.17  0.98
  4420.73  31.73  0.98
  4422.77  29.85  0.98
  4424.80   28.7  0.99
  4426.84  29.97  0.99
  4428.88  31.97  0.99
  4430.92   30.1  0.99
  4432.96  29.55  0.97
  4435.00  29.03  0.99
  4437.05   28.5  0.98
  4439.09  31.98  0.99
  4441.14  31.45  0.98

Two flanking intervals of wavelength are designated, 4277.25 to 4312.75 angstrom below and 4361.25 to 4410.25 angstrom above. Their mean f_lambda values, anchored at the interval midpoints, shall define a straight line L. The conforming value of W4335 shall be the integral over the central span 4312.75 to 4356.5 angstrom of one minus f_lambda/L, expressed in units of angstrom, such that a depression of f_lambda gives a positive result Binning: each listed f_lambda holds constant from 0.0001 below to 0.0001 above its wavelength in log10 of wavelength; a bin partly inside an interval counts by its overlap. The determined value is -2.9 angstrom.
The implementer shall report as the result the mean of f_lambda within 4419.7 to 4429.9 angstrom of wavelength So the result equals 30.5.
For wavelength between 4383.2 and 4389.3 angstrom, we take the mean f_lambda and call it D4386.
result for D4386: 25.9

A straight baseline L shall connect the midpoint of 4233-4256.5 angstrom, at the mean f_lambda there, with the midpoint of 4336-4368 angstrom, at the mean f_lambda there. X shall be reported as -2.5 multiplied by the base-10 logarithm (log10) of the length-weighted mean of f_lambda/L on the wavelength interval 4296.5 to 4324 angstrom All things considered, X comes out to 0.158 mag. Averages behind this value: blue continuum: 27.1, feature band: 24.1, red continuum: 28.3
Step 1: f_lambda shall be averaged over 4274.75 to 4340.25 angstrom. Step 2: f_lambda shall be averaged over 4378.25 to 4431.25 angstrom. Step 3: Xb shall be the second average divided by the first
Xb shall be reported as 1.14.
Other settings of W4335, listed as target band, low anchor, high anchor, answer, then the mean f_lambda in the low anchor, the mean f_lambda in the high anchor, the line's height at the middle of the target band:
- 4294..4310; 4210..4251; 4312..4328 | 3.4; 26.8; 27.1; 27.1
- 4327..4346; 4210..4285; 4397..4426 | 0.3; 26.5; 29.1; 27.9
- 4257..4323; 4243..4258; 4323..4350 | 4.8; 26.7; 27.3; 27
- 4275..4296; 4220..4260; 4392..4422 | 1.4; 26.5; 29.1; 27.2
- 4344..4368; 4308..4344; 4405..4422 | -0.8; 26.8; 29.4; 27.7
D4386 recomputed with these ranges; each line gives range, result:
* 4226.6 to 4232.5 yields 25.8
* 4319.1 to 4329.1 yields 27.2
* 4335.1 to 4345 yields 27.3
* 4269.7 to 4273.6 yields 24.2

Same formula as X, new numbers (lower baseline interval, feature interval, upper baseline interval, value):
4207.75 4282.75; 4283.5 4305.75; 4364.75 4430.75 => 0.167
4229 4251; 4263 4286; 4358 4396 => 0.054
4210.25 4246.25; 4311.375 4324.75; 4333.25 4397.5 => 0.011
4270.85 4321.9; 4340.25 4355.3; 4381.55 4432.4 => -0.036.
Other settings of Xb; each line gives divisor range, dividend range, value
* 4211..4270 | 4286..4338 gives 0.94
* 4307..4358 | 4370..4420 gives 1.06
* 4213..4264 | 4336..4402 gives 1.08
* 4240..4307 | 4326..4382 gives 1.12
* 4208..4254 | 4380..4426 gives 1.06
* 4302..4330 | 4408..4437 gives 1.19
